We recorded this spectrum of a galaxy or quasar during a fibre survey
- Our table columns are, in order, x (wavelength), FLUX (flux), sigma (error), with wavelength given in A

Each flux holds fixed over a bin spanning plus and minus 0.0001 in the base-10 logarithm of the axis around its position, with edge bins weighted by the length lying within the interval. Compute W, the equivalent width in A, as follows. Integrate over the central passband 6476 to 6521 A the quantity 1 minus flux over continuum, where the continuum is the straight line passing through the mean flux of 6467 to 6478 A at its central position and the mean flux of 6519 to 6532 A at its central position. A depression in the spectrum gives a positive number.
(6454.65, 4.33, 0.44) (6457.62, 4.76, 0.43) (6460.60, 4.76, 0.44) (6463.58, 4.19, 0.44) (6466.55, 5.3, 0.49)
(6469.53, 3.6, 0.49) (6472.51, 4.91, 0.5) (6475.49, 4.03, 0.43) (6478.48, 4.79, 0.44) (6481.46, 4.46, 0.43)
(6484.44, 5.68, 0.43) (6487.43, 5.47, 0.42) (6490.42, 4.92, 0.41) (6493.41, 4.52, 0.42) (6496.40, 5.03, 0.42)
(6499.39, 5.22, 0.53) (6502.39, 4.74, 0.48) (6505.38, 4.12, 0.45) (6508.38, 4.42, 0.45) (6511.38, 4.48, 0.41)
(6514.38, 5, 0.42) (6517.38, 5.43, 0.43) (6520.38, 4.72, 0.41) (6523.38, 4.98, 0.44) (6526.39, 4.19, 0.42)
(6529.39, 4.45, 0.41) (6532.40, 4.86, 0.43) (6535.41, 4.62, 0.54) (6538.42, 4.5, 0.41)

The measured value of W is -3.8 A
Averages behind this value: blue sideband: 4.34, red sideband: 4.61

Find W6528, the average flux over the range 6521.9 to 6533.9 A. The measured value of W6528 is 4.62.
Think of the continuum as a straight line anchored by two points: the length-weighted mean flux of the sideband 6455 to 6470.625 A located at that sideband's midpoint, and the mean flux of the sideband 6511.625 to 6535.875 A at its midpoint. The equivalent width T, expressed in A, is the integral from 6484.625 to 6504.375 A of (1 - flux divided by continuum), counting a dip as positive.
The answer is -1.5 A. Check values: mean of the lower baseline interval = 4.53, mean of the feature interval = 5.01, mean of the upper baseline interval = 4.77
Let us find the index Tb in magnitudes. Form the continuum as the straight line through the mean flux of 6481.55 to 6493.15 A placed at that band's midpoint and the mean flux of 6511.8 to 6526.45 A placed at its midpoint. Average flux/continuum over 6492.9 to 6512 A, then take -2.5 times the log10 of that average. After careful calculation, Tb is 0.08 mag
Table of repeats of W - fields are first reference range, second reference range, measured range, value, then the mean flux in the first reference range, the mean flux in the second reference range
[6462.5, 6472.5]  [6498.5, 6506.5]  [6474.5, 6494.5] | -1.3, 4.45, 4.68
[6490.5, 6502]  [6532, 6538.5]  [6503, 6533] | 0.7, 4.9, 4.66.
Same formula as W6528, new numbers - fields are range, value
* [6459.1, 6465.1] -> 4.48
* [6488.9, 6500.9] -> 4.92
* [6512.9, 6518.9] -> 5.22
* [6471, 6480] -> 4.57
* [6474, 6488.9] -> 4.89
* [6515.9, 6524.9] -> 5.04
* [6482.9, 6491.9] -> 5.35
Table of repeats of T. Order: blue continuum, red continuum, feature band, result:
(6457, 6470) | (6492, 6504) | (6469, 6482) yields 0.8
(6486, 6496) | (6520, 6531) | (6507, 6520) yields -0.3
